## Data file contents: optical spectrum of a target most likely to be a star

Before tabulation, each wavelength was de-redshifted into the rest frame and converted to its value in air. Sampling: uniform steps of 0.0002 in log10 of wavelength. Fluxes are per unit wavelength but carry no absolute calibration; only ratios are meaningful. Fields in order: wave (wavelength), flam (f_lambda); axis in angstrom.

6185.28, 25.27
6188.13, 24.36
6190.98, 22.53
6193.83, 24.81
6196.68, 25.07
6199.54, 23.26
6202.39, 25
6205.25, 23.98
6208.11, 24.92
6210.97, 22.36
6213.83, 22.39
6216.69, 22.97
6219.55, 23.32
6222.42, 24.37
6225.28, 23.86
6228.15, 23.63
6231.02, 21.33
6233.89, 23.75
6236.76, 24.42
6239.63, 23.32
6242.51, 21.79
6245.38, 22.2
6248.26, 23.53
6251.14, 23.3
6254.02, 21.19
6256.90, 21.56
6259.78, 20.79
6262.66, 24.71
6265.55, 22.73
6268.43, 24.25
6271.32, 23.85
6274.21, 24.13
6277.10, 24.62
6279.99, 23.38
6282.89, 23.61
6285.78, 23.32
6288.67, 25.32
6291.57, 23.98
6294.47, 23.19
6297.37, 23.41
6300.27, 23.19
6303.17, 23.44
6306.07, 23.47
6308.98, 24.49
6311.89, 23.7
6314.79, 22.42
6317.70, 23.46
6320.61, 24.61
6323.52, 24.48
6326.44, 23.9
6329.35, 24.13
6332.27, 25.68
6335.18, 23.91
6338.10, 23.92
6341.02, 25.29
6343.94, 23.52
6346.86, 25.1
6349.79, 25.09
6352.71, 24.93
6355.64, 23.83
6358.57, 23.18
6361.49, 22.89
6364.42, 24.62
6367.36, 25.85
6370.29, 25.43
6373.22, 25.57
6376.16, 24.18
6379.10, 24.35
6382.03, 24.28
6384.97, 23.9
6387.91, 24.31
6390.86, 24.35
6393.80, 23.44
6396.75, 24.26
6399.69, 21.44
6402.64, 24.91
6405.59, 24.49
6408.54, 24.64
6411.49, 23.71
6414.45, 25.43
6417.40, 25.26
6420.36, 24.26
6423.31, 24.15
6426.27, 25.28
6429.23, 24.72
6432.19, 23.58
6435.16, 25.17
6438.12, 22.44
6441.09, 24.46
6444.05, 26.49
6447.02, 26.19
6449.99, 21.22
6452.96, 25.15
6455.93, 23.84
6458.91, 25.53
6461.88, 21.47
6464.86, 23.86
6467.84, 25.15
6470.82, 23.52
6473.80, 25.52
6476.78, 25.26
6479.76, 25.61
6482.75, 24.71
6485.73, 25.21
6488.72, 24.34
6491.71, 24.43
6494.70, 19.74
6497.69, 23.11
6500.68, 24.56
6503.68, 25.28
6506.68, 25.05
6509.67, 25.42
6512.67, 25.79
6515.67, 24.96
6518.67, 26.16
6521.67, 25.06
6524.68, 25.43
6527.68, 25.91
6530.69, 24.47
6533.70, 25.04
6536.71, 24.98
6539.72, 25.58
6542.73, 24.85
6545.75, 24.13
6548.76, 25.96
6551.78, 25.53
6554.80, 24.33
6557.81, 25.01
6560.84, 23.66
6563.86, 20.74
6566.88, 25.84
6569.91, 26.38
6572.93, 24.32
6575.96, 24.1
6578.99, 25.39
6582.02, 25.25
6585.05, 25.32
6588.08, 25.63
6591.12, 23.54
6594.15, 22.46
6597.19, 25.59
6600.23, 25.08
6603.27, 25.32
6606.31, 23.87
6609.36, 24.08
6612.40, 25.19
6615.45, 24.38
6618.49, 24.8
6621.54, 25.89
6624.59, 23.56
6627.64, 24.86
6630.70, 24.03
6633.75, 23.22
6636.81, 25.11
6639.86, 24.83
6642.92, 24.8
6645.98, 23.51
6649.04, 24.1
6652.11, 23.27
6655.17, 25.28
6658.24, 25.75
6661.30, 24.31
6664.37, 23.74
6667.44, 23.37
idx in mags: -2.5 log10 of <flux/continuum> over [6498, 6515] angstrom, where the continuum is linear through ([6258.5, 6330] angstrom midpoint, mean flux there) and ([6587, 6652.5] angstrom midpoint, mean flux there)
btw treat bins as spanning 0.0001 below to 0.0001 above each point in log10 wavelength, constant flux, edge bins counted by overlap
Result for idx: -0.04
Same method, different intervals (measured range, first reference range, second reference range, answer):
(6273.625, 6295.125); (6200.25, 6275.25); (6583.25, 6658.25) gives -0.03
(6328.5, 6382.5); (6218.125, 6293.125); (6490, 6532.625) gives -0.03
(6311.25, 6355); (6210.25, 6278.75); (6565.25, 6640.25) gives -0.04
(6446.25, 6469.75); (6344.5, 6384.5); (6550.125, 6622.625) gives 0.03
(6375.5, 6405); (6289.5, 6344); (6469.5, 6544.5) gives 0.01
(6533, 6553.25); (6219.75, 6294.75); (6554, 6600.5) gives -0.03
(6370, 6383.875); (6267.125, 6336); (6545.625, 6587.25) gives -0.02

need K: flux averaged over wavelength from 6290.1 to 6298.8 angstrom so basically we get 23.5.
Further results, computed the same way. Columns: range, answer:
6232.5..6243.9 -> 23.3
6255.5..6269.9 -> 22.8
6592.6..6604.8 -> 24.6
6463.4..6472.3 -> 24.2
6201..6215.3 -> 23.7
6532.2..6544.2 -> 25.1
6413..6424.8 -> 24.8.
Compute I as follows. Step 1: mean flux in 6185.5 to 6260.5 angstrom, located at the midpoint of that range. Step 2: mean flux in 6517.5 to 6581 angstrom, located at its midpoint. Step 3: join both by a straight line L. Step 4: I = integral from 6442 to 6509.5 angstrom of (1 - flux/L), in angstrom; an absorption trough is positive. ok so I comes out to 0.5 angstrom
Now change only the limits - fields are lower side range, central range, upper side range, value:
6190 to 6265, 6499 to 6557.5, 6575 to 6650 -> -2.2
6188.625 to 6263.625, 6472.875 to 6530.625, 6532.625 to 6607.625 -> -0.9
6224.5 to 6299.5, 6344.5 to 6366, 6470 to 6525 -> -0.3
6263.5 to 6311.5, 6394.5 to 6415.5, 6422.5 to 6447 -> 0.3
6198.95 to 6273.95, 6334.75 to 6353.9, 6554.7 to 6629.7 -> -0.8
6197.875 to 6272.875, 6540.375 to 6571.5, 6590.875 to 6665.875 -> -0.6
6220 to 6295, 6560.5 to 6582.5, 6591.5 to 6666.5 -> -0.2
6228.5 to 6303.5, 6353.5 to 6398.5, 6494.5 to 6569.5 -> -0.8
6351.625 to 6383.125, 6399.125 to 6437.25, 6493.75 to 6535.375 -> 0.2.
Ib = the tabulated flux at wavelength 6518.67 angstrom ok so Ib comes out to 26.16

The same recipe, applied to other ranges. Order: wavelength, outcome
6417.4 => 25.26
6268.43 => 24.25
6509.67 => 25.42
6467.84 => 25.15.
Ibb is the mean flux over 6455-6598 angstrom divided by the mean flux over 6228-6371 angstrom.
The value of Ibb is 1.0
